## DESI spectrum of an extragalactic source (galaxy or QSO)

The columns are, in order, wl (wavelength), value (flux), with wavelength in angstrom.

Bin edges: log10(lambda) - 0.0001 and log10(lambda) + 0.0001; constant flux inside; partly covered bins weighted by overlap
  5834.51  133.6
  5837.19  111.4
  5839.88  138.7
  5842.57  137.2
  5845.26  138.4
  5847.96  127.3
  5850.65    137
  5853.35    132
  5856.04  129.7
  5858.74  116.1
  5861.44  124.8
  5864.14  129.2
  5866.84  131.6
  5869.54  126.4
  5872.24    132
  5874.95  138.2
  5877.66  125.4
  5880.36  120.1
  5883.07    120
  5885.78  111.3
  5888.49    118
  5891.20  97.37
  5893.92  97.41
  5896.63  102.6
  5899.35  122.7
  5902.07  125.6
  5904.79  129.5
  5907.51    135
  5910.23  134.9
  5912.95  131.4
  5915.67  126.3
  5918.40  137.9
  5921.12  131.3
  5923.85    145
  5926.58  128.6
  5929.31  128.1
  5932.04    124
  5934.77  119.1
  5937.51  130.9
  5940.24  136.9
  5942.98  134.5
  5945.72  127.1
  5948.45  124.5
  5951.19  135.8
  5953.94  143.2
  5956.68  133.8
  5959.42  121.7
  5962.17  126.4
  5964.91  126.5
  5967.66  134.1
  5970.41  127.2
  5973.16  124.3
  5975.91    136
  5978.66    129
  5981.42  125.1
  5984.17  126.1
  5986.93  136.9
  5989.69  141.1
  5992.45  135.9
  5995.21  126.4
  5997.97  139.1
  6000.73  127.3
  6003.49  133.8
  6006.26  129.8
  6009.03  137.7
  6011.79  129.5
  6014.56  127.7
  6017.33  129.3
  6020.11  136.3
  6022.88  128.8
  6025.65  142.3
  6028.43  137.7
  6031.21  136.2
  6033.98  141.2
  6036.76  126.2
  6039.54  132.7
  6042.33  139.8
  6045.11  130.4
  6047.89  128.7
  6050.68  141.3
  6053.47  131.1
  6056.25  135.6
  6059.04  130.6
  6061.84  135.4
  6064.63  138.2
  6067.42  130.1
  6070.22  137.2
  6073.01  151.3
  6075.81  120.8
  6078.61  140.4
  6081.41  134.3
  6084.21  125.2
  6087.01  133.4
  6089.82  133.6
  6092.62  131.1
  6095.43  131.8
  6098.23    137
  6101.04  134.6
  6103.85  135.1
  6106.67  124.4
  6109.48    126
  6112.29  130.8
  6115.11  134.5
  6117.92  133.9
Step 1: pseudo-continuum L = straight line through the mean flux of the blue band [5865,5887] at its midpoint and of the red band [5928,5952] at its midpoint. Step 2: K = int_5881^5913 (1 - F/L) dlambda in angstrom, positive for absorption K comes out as 2.1 angstrom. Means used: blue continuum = 126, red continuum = 129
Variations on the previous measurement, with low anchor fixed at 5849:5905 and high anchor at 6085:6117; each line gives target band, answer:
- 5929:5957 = -1.28 angstrom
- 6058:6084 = -0.86 angstrom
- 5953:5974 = -0.60 angstrom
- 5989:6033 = -1.94 angstrom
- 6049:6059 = -0.40 angstrom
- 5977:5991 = -0.54 angstrom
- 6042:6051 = -0.29 angstrom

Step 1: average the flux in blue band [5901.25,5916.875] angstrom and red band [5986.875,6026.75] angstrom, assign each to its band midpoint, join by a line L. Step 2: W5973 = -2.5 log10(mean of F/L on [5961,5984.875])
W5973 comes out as 0.03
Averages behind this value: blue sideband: 131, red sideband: 133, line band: 128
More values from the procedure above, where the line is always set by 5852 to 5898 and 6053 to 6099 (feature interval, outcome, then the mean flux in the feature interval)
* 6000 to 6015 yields -0.02 mag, 131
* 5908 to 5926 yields -0.09 mag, 134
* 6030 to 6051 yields -0.02 mag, 134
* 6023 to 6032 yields -0.05 mag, 137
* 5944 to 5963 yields -0.04 mag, 131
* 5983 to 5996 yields -0.04 mag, 134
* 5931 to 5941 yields -0.02 mag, 127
